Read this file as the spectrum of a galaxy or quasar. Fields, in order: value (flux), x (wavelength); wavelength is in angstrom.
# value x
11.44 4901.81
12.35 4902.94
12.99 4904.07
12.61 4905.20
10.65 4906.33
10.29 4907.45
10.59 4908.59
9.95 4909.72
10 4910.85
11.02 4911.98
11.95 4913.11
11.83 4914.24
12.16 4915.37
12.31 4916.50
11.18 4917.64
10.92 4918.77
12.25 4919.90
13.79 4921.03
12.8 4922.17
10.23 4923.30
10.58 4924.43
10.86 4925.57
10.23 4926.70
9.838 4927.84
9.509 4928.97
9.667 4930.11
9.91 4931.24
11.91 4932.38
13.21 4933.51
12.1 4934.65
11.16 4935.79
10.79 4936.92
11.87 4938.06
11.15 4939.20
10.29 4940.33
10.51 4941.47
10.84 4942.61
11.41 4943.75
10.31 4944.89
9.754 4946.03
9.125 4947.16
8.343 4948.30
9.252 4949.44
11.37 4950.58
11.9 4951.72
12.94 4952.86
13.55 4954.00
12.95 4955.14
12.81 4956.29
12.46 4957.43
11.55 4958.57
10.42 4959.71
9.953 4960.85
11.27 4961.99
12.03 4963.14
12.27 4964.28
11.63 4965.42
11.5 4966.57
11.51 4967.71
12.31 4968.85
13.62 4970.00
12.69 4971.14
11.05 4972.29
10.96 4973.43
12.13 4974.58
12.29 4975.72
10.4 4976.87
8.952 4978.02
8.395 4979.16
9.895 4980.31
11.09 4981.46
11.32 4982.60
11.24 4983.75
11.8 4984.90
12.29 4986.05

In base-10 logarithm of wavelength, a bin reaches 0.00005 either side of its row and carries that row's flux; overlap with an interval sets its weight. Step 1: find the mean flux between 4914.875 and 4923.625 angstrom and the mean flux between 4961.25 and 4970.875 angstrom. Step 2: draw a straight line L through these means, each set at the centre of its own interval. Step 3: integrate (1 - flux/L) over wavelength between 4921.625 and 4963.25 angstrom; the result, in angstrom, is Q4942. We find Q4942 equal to 3.3 angstrom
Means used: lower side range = 12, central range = 11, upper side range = 12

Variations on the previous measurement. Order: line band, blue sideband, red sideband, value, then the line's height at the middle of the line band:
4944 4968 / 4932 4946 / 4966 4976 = 0.8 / 11.6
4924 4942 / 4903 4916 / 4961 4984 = 0.7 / 11.3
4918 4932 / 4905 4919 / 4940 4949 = -0.2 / 10.7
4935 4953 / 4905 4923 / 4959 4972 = 1.5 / 11.6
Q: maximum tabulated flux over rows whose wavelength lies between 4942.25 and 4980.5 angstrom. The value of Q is 13.62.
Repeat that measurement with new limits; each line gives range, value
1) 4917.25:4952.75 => 13.79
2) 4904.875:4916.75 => 12.61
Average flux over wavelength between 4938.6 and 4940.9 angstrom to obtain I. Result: 10.8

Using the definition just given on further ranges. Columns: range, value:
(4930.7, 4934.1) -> 11.7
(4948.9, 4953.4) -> 11.4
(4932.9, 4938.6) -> 11.8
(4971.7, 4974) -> 11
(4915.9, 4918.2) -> 11.7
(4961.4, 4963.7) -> 11.6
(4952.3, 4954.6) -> 13.3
